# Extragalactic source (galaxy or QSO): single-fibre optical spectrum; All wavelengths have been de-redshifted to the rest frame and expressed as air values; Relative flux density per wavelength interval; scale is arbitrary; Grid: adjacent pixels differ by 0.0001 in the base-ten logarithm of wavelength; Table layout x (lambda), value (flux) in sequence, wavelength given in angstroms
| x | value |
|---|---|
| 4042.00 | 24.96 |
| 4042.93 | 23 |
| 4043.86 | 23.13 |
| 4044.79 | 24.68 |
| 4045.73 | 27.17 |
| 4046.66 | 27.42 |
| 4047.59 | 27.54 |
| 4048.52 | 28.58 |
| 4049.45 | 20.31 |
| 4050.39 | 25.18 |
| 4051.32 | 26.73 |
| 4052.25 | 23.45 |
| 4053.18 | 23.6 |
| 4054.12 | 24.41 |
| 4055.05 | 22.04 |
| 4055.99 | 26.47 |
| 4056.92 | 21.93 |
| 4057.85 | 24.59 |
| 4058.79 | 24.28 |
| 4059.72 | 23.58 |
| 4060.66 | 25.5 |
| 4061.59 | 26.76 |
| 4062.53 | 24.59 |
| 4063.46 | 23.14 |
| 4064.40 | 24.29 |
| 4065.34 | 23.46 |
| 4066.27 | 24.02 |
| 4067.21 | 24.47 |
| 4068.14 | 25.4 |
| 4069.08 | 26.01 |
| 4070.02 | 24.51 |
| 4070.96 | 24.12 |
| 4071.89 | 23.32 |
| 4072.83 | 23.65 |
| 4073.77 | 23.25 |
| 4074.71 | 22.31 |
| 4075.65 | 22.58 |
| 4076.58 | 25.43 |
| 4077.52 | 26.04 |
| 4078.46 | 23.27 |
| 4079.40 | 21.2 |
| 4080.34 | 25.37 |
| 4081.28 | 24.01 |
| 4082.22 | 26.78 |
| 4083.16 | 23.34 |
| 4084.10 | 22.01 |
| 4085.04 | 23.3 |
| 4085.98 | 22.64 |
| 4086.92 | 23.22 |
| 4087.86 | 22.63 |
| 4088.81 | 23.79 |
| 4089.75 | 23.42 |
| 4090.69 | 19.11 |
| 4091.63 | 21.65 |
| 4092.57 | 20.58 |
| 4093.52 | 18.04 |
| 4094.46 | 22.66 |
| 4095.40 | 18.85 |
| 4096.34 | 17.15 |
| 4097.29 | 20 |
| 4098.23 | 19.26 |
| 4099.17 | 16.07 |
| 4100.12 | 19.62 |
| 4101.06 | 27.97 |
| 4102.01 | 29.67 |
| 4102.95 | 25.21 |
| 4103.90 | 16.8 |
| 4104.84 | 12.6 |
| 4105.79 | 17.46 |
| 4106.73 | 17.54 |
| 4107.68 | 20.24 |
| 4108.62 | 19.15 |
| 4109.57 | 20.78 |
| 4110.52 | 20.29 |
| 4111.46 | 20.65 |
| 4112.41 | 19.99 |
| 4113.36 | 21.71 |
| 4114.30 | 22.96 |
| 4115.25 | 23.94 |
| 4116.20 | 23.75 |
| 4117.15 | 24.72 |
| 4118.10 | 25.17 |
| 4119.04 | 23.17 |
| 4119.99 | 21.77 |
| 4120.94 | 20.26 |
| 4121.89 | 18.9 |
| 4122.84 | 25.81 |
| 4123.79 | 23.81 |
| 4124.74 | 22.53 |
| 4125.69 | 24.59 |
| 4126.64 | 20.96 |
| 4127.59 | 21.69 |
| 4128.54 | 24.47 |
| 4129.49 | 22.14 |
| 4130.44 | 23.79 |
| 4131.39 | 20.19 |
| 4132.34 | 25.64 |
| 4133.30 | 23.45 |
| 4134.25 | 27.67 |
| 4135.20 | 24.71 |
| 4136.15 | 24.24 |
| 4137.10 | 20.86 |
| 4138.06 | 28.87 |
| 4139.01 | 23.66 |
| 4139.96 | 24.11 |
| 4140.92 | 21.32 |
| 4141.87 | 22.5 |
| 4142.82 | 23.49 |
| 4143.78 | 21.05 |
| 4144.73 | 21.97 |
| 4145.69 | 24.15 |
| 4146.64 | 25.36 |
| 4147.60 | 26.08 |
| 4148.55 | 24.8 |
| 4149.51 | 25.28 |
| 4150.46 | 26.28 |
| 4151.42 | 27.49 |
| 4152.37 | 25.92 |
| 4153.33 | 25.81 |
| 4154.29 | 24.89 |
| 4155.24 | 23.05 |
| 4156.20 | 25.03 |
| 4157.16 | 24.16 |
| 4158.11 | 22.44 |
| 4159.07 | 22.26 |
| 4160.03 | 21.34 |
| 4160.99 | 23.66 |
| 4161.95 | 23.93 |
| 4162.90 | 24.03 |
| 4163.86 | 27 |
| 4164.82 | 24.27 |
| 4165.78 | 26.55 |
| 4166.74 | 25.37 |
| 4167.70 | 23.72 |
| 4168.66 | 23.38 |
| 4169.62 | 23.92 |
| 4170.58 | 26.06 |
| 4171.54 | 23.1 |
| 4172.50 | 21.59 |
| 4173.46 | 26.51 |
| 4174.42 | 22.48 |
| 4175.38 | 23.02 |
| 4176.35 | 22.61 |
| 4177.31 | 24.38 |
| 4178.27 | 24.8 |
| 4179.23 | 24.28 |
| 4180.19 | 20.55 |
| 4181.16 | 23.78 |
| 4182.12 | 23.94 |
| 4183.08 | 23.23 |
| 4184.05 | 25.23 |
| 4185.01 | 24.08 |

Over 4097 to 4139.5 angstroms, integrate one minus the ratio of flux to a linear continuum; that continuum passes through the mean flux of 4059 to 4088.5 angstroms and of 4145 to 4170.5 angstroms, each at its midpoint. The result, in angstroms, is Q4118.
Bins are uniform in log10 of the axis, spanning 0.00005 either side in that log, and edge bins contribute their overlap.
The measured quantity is 3.7 angstroms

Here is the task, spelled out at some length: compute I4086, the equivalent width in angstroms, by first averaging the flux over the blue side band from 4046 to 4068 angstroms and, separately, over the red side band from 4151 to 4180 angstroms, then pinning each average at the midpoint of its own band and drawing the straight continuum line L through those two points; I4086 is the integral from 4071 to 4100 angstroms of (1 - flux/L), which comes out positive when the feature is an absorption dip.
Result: 2.8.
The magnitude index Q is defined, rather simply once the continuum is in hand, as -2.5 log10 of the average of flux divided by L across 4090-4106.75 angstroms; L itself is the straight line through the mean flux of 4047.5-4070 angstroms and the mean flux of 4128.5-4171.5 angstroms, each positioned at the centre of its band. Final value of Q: 0.21 mag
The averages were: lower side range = 24.5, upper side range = 24.2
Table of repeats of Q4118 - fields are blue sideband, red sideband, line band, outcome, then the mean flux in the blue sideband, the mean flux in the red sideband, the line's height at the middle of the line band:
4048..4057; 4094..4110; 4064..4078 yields -0.9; 24.4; 20.1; 22.8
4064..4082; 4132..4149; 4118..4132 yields 0.9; 24.1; 24.1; 24.1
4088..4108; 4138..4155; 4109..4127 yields -0.3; 20.4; 24.5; 22.1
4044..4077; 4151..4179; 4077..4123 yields 5.1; 24.5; 24.2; 24.4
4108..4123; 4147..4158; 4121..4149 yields 0.2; 22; 25.3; 23.7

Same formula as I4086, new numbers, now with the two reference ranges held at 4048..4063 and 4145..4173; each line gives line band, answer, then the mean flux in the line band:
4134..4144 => 0.27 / 23.8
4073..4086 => 0.42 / 23.7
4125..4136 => 0.42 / 23.6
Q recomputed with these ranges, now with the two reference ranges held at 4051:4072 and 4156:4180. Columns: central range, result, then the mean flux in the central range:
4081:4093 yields 0.07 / 22.8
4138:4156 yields -0.02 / 24.4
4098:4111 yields 0.20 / 20.2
